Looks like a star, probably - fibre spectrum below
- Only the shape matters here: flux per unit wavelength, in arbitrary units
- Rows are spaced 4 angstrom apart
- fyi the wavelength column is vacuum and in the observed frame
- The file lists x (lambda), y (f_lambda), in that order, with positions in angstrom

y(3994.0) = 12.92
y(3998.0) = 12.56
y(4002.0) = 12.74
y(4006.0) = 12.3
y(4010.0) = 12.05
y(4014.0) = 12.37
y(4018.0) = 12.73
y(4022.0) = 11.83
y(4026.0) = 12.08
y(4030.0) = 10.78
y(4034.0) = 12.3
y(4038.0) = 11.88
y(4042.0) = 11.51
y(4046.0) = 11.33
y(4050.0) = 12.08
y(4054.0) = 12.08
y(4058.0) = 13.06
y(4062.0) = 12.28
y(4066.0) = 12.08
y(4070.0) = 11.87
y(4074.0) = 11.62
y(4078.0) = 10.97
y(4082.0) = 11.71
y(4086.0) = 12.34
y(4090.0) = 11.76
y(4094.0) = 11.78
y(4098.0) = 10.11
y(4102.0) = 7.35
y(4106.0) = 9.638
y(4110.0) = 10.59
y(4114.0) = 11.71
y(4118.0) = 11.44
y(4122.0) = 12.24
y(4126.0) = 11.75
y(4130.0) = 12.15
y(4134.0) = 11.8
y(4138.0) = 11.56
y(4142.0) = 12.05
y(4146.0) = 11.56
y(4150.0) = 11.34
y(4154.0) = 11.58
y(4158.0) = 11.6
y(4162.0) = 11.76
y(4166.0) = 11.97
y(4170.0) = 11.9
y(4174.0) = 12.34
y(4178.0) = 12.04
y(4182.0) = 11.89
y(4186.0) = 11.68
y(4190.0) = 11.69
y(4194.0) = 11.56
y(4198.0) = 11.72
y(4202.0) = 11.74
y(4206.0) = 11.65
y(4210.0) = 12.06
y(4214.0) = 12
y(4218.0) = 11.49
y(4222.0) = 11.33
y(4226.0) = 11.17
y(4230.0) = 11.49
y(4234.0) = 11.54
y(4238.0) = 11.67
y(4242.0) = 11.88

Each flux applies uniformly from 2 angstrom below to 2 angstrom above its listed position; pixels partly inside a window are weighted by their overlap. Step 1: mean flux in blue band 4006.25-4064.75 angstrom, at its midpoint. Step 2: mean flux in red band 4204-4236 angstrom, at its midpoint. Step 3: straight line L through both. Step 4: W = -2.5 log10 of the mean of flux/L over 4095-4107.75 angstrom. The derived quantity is 0.27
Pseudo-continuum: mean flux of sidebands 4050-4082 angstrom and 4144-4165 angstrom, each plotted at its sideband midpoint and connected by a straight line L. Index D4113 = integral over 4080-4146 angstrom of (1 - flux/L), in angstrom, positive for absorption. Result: 2.9 angstrom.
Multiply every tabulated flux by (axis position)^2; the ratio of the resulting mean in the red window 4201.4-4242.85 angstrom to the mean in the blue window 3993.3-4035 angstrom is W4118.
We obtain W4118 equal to 1.05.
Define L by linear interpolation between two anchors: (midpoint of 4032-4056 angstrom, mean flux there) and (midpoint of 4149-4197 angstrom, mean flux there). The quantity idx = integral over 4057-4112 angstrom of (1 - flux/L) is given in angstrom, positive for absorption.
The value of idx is 3.0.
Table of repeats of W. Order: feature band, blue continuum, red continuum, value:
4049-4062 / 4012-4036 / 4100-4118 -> -0.11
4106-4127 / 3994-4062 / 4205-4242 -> 0.05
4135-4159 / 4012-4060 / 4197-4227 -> 0.02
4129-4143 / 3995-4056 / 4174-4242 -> 0.00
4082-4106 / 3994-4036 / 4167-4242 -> 0.13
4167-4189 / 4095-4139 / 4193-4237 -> -0.06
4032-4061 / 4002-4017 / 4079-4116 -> -0.03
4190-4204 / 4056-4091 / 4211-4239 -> -0.01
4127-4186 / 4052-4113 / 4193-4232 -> -0.03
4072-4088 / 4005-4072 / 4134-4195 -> 0.03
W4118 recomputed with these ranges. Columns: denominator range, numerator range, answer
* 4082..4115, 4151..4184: 1.15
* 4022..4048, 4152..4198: 1.08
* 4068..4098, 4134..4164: 1.04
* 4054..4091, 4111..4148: 1.01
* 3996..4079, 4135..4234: 1.05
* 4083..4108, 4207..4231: 1.17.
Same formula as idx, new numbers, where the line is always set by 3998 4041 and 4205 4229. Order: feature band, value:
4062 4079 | 0.3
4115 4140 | 0.0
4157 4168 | 0.0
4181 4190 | 0.0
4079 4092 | 0.1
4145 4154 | 0.2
